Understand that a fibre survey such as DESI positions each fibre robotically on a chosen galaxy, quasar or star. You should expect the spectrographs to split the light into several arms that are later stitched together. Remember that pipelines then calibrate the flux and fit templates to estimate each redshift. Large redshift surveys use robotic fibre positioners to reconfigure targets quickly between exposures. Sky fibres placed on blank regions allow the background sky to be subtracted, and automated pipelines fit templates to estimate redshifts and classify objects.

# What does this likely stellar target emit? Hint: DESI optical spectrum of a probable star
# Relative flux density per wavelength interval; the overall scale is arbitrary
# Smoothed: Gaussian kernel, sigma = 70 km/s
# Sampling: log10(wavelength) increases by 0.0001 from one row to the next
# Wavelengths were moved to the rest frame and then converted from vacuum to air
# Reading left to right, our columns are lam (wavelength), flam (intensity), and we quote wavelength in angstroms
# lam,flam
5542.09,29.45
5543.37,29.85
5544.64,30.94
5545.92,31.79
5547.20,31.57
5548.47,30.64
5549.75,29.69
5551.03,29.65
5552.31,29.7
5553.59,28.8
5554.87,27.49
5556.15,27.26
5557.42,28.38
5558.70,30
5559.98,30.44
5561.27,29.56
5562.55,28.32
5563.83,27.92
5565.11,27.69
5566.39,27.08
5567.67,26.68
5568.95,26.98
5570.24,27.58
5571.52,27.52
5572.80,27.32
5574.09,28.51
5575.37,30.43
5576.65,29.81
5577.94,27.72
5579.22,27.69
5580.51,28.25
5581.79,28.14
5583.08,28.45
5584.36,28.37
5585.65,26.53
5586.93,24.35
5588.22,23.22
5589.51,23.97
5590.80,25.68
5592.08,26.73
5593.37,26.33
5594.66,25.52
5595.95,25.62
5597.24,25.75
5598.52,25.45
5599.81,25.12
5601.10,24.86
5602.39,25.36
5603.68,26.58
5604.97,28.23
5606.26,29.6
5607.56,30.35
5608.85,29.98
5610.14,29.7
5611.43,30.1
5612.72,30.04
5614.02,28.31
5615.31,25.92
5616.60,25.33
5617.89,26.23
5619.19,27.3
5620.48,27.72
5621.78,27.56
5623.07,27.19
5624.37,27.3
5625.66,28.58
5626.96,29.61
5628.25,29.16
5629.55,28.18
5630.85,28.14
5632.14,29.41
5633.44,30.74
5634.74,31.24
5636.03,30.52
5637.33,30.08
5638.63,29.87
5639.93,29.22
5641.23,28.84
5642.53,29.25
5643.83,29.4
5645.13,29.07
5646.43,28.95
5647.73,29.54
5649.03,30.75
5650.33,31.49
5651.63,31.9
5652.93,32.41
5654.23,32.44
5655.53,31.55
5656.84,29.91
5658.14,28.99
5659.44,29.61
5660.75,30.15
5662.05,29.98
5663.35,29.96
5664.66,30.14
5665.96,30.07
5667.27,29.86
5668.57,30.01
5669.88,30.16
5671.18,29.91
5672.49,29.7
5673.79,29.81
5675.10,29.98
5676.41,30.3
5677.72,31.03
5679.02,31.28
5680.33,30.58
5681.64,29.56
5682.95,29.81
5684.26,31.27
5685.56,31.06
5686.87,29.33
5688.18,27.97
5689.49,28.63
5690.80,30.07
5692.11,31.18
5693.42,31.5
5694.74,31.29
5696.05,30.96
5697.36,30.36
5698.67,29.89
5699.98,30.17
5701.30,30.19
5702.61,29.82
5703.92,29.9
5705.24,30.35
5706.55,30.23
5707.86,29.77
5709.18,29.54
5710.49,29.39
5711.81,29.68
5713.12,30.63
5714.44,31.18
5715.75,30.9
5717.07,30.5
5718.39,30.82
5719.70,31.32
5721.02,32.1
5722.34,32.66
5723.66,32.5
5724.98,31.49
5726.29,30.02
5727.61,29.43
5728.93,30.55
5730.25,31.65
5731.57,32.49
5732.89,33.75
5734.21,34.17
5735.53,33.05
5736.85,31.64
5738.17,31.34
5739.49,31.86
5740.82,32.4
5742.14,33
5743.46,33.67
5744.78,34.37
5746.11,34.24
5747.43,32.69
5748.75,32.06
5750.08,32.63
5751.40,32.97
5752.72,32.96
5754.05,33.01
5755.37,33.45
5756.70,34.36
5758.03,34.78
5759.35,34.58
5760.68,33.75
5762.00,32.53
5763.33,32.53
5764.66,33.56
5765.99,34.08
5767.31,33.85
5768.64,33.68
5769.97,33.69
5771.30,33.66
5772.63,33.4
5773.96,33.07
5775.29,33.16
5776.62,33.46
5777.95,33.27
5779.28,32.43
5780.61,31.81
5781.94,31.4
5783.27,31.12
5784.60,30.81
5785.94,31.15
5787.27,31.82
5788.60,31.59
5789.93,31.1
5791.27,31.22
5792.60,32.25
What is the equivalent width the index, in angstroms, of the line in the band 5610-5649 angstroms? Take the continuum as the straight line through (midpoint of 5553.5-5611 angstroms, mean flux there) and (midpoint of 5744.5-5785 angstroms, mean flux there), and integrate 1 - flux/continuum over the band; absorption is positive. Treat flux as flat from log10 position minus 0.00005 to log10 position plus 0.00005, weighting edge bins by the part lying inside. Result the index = 0.2 angstroms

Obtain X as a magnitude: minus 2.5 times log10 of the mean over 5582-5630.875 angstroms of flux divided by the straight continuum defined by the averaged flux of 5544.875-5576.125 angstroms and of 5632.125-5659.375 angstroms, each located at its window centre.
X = 0.09 mag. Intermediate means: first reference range 28.8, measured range 27.2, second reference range 30.3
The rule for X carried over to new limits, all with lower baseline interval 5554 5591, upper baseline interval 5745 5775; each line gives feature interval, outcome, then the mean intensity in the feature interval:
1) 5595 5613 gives 0.04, 27.5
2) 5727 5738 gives 0.02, 32.1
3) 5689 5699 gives 0.03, 30.5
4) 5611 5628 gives 0.05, 27.8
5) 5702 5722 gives 0.05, 30.4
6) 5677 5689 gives 0.03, 30.2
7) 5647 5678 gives 0.00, 30.4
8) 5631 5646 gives 0.00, 29.7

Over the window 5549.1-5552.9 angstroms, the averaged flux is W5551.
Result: 29.6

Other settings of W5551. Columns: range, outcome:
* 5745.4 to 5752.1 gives 32.9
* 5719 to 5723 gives 32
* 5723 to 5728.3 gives 30.9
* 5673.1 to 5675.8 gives 29.9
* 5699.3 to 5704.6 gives 30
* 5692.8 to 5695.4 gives 31.3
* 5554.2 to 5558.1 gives 27.8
